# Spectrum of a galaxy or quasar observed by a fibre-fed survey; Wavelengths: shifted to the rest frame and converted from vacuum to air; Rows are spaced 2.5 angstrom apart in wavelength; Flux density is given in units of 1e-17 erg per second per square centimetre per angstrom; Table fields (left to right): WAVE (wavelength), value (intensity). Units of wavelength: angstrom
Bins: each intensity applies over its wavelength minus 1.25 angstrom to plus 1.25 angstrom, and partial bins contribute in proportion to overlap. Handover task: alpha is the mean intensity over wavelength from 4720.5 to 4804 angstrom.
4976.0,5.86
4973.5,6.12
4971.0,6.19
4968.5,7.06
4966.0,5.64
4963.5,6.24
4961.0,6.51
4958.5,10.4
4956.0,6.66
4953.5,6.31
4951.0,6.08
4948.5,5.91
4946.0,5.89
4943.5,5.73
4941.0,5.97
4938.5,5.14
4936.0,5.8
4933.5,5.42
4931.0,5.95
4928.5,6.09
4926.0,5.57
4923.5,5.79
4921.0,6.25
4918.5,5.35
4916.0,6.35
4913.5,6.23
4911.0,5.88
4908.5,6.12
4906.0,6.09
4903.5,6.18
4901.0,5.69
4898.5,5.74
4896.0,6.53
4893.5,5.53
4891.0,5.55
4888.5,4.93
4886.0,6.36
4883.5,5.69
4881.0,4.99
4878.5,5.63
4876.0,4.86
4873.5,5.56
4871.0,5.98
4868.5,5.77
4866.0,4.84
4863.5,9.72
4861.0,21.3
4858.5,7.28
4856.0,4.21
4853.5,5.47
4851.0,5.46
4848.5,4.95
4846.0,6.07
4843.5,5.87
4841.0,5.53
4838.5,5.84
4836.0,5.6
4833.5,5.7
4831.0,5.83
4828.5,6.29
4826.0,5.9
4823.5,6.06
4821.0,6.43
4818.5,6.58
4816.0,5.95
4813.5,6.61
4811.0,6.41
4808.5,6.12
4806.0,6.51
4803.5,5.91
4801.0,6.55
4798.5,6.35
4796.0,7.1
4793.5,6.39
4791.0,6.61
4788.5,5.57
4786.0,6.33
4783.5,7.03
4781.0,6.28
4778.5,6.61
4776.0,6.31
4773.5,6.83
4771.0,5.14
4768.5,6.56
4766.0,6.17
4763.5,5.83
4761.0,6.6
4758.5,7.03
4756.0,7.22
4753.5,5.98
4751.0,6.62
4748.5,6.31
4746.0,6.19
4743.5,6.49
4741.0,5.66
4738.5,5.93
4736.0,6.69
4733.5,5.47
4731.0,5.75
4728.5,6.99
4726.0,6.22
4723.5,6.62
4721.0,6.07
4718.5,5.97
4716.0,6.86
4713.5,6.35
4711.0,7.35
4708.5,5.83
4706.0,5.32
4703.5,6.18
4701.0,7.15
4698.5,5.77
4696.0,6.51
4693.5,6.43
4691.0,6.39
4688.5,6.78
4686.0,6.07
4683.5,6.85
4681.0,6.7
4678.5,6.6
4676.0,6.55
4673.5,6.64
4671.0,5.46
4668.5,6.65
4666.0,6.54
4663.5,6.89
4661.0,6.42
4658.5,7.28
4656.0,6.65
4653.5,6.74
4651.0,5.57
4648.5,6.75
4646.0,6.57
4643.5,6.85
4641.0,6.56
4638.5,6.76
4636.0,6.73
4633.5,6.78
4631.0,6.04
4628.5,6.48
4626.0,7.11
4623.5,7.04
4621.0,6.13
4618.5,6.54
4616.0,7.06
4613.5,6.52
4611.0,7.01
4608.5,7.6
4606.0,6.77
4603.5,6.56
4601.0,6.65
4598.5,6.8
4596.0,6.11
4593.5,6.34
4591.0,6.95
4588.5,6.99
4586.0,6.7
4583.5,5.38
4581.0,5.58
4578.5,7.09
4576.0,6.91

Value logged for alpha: 6.34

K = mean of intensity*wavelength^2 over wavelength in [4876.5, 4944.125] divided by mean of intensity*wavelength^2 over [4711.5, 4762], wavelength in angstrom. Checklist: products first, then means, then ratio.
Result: 0.98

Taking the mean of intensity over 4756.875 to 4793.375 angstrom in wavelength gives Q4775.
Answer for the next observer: 6.36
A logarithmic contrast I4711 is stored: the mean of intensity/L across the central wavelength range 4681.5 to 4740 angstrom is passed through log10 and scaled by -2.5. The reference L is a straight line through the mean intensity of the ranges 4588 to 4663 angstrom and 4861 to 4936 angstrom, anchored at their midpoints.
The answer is 0.03 mag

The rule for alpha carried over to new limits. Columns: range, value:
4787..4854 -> 6.07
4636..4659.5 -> 6.63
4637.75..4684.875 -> 6.58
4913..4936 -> 5.87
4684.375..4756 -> 6.3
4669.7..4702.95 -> 6.45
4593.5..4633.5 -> 6.69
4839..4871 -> 7.13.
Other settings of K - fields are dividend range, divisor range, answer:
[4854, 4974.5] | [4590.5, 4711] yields 1.08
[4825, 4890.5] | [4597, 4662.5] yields 1.05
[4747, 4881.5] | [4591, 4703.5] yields 1.05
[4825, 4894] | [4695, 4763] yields 1.05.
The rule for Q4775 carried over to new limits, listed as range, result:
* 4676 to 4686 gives 6.62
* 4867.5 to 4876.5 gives 5.59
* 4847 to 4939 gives 6.23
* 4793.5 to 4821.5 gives 6.41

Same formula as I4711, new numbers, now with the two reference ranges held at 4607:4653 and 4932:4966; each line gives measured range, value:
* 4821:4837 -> 0.09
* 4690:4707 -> 0.06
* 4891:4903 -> 0.09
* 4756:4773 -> 0.03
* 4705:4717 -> 0.04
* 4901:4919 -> 0.05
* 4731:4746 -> 0.09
